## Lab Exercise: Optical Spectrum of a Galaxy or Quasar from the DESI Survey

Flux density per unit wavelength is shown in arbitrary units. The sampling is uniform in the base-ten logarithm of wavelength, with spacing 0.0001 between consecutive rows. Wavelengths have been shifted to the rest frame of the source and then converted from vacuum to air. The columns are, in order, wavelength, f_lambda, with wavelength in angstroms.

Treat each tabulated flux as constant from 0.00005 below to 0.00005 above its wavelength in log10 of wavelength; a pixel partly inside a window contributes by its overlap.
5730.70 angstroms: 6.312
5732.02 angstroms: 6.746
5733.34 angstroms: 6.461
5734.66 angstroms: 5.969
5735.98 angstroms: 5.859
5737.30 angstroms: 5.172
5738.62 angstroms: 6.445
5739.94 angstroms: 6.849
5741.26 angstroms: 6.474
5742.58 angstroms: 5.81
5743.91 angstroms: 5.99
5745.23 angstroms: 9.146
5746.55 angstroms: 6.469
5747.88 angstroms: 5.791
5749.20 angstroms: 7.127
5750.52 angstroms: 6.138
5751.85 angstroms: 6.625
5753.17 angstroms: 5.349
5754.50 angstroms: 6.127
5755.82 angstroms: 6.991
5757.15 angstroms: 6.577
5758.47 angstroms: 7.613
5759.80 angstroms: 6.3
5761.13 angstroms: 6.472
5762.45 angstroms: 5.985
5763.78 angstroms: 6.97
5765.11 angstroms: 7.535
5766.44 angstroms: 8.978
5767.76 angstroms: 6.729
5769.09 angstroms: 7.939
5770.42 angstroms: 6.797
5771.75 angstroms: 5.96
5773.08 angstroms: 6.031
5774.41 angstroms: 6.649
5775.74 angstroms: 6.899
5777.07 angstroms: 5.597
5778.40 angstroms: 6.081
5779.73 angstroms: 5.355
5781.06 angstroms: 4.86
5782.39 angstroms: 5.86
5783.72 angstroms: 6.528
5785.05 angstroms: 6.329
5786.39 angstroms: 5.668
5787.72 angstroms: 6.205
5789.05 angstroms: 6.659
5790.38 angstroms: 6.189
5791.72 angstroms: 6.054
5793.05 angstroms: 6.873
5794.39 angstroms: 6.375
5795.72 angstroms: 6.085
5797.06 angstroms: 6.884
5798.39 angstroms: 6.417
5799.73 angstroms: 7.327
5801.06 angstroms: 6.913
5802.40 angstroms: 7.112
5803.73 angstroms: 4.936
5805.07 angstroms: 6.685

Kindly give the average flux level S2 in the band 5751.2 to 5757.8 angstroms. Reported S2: 6.33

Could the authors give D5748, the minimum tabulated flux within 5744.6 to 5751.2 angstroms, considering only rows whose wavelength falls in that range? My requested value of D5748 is 5.791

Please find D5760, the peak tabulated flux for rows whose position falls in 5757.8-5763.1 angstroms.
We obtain 7.613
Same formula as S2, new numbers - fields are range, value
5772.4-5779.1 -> 6.25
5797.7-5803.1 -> 6.94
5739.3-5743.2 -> 6.39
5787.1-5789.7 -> 6.44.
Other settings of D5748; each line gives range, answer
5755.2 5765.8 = 5.985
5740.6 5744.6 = 5.81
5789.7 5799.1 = 6.054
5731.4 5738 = 5.172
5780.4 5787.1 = 4.86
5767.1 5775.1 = 5.96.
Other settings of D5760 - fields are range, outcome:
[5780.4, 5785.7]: 6.528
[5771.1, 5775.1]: 6.649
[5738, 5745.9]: 9.146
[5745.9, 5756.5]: 7.127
